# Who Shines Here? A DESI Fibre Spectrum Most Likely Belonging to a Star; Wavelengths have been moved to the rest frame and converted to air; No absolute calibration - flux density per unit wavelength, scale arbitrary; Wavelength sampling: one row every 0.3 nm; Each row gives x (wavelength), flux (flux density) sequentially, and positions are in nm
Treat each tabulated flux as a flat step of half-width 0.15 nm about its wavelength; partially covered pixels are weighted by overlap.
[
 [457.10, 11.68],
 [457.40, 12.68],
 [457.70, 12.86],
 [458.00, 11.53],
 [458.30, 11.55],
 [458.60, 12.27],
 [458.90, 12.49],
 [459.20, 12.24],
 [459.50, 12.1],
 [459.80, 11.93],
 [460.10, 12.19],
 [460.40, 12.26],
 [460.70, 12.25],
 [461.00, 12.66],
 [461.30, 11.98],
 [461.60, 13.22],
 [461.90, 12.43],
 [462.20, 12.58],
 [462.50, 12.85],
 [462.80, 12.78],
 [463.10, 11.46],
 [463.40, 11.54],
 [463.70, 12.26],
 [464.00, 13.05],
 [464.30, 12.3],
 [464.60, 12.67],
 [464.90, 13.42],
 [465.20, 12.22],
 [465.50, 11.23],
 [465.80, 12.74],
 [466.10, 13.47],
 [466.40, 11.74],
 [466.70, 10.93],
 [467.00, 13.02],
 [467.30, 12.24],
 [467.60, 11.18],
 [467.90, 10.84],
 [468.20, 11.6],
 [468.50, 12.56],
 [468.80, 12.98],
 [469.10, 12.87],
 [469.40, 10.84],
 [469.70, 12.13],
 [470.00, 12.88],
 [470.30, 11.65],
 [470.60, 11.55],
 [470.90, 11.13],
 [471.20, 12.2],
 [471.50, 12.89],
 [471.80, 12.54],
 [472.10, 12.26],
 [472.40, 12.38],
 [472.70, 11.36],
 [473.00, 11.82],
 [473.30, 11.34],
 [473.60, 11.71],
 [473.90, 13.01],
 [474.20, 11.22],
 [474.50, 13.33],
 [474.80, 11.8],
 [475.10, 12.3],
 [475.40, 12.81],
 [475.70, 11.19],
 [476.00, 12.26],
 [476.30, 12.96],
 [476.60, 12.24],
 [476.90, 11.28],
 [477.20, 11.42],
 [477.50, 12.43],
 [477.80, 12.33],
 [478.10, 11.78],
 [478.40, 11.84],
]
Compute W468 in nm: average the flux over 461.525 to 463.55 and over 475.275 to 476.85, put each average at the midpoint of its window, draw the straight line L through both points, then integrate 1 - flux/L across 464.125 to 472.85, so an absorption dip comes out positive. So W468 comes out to 0.12 nm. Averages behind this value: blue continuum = 12.4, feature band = 12.1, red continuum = 12.2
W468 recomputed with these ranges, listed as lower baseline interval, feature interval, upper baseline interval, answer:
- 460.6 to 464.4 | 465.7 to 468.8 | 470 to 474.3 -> 0.03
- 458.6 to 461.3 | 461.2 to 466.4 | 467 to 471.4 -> -0.15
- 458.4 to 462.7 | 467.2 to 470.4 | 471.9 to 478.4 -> 0.06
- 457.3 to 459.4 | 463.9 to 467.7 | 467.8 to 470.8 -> -0.08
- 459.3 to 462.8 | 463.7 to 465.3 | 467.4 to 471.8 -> -0.06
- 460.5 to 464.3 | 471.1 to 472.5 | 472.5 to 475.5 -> -0.04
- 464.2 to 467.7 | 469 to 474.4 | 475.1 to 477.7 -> 0.08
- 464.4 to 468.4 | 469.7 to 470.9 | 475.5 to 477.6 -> 0.01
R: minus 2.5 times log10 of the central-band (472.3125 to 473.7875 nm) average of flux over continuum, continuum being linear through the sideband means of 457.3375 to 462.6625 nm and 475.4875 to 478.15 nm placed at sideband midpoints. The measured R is 0.033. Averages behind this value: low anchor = 12.3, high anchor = 12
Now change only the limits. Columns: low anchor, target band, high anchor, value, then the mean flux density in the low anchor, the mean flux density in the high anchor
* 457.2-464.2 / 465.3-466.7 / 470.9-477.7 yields 0.007 mag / 12.3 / 12.1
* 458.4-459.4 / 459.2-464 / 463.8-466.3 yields 0.009 mag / 12.3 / 12.6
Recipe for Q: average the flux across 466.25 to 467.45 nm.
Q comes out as 12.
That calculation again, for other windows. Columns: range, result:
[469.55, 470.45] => 12.2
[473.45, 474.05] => 12.4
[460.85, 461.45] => 12.3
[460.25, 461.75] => 12.5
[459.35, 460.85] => 12.1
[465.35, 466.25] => 12.5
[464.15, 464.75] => 12.5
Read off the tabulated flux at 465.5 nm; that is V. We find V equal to 11.23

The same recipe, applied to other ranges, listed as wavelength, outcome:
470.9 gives 11.13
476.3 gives 12.96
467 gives 13.02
